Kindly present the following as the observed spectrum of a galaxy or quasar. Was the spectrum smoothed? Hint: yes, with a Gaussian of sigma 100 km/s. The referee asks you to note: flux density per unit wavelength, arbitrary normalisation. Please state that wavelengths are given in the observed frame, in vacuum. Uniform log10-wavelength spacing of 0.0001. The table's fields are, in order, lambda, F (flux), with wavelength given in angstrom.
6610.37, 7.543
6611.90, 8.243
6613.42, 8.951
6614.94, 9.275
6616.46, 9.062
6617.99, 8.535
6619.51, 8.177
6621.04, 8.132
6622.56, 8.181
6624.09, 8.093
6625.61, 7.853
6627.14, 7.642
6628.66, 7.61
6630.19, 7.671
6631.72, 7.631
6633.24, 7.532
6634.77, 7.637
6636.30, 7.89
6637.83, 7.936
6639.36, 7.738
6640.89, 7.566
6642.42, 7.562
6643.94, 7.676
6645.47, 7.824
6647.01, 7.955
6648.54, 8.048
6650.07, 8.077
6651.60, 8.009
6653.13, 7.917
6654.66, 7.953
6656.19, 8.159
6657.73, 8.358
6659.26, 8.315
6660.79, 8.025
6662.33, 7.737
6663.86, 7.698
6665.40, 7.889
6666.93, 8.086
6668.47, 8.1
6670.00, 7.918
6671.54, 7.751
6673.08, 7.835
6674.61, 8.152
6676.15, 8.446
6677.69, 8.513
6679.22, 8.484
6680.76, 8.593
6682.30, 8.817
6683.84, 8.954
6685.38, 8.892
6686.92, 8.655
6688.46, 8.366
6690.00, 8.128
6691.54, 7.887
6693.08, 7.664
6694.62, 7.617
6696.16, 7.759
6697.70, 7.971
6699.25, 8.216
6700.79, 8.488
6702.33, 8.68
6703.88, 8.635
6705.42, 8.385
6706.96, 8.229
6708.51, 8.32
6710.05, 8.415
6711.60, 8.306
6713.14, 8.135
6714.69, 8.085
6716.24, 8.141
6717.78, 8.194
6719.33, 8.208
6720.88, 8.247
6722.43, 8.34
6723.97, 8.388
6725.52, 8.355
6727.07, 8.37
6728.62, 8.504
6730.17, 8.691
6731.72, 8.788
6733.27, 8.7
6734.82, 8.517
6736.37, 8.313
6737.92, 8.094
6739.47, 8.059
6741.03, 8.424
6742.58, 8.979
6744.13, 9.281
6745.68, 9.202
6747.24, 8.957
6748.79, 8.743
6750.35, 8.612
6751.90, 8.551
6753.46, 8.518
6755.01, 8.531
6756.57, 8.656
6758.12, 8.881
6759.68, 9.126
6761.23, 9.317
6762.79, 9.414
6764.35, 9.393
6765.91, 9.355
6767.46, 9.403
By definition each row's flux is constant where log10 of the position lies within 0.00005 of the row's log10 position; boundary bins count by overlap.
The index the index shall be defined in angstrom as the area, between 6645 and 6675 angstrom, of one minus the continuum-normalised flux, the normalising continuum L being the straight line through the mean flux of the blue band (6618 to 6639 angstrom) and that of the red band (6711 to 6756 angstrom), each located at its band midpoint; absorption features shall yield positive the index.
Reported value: 0.24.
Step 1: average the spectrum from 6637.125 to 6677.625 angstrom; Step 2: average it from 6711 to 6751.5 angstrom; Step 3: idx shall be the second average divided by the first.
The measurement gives 1.07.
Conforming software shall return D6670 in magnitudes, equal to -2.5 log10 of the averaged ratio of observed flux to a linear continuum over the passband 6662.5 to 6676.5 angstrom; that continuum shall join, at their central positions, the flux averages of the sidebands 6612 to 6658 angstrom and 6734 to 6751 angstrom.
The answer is 0.04 mag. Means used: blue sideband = 8.02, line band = 7.96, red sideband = 8.65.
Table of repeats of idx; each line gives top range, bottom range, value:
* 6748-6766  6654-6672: 1.11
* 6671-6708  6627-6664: 1.06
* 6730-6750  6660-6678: 1.08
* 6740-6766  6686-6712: 1.08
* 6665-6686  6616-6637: 1.05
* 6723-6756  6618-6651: 1.10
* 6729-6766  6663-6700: 1.07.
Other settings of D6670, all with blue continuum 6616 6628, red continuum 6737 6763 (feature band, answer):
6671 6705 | 0.02 mag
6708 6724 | 0.05 mag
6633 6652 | 0.06 mag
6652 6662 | 0.03 mag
